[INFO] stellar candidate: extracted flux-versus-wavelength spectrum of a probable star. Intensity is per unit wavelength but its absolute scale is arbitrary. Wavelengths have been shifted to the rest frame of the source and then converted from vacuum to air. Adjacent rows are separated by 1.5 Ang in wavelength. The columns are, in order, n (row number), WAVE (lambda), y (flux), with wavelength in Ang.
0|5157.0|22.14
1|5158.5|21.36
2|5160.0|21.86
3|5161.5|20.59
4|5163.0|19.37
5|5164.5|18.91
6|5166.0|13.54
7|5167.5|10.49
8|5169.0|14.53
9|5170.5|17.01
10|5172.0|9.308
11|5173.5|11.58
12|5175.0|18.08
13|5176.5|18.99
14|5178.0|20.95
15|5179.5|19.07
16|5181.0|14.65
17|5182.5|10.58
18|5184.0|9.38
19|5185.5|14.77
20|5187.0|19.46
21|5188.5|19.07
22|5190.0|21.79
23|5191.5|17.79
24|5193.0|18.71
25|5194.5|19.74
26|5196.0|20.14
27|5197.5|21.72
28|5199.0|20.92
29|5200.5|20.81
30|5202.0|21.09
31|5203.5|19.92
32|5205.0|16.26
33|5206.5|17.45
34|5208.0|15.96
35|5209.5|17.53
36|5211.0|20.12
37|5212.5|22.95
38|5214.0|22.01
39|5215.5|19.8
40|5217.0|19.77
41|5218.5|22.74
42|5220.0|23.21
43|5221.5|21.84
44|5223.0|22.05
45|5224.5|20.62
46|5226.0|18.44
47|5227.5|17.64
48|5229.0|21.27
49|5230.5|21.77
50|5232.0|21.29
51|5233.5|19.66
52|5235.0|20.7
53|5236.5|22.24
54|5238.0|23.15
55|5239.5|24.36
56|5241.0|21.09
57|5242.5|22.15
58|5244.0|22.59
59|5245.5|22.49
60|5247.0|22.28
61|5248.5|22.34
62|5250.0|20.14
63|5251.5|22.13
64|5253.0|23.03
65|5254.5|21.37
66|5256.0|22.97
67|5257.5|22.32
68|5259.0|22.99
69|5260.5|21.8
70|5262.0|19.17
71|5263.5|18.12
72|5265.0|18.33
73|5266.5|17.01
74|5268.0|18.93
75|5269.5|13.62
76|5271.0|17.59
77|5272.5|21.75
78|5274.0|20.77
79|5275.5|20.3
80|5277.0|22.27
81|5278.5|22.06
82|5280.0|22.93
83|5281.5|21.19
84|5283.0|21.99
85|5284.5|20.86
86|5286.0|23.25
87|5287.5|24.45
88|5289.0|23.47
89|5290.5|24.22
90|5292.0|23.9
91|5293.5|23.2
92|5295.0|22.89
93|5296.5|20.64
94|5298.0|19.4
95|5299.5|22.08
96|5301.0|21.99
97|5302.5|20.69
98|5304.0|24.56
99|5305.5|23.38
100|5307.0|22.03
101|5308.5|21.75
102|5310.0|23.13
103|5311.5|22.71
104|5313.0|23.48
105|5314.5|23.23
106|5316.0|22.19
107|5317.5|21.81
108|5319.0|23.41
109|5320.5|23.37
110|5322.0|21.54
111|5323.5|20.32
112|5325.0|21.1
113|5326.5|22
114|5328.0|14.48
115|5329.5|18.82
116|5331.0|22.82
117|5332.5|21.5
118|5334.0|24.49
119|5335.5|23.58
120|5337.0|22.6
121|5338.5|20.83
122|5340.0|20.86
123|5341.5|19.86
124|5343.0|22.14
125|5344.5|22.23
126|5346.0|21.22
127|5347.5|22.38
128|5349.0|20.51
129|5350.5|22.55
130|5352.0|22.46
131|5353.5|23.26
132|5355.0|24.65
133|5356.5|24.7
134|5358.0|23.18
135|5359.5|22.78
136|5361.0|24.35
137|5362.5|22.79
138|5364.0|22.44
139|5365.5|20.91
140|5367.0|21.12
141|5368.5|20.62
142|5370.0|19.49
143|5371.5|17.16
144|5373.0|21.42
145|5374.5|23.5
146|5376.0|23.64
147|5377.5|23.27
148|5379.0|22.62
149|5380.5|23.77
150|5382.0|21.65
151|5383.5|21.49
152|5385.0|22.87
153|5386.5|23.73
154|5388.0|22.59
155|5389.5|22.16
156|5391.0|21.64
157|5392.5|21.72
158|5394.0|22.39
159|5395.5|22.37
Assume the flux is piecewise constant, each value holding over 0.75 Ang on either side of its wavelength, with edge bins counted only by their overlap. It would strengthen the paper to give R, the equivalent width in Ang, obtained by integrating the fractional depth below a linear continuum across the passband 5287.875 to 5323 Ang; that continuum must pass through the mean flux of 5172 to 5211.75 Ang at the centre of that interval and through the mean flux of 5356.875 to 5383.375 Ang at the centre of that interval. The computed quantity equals -3.5 Ang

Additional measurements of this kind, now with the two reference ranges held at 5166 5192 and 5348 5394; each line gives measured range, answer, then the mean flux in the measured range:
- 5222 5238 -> -3.02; 20.7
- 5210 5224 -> -3.75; 21.5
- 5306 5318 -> -1.37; 22.6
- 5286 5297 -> -2.12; 23.3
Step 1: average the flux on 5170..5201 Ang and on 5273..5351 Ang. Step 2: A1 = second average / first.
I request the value 1.27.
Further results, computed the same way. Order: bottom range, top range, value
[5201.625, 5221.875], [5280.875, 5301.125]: 1.12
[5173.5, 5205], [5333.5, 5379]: 1.22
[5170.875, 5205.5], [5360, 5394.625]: 1.25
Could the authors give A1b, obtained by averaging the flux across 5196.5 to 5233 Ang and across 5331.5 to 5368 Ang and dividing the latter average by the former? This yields 1.1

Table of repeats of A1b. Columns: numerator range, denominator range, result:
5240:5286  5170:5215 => 1.17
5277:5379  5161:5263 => 1.14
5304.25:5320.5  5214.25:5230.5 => 1.09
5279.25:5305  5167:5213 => 1.29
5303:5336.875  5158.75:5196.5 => 1.31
